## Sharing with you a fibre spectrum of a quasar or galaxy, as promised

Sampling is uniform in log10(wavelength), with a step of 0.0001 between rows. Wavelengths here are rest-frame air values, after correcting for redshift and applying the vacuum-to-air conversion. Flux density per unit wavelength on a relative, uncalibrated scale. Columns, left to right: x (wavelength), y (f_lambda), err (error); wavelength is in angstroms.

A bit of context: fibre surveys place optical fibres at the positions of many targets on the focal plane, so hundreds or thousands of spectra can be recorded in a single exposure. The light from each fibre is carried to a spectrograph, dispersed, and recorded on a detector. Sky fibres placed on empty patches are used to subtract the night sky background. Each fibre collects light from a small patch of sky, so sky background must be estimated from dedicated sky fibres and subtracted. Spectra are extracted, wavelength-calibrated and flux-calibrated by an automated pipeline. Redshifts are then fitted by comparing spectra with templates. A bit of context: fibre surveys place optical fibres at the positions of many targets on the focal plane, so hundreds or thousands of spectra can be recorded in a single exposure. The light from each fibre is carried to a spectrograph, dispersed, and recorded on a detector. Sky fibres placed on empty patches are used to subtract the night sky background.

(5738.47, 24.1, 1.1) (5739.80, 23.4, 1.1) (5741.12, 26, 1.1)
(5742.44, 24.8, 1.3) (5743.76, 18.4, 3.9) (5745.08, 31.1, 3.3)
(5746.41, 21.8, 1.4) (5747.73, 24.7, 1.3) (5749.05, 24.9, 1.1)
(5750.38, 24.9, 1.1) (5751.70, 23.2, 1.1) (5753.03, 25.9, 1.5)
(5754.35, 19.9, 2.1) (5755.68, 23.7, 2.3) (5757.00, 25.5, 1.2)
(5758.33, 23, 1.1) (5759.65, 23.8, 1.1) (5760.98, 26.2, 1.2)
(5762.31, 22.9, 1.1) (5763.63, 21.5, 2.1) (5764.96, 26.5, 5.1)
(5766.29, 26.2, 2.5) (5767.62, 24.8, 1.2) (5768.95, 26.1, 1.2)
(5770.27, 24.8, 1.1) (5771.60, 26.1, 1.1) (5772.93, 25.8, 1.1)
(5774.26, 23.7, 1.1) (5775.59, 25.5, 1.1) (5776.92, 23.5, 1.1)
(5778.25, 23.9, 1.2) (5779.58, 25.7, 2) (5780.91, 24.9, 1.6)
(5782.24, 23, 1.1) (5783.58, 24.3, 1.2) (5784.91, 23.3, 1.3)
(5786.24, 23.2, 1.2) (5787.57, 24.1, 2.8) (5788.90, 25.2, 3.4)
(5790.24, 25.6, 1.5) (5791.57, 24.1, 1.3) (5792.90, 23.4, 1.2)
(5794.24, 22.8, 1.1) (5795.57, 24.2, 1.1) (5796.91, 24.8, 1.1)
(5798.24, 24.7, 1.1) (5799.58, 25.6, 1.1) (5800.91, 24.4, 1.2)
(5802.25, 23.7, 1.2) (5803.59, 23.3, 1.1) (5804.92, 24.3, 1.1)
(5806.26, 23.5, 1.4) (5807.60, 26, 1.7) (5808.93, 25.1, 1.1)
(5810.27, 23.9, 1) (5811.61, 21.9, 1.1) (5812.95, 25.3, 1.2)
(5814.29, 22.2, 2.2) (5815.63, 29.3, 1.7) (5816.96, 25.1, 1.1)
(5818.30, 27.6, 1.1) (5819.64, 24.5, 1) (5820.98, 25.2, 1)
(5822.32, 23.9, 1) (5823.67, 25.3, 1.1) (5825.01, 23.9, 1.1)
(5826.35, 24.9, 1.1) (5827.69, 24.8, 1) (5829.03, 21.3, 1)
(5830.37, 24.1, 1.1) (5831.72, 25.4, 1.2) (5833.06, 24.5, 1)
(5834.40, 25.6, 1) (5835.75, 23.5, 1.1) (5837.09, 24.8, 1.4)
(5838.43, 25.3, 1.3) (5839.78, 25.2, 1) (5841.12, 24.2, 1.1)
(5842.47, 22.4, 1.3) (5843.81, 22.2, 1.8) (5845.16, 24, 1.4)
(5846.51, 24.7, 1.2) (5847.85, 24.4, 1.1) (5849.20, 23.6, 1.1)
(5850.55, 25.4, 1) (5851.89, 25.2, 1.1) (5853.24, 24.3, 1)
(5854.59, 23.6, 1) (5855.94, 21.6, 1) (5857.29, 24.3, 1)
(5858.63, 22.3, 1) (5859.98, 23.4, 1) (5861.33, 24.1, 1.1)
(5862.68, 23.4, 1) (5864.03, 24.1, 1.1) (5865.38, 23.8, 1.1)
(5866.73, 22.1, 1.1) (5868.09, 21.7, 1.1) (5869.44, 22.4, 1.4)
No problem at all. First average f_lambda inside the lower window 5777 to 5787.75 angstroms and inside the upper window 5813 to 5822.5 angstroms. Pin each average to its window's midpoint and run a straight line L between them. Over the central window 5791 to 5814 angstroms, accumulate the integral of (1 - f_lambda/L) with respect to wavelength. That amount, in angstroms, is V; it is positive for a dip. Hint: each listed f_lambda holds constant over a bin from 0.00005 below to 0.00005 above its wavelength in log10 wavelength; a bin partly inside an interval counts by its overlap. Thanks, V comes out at 0.66 angstroms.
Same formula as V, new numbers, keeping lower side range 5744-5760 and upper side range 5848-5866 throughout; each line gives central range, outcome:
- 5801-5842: -1.1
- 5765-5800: -0.7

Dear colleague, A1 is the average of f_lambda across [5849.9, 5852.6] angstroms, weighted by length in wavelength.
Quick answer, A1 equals 25.3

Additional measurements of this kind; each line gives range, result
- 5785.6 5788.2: 23.7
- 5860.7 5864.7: 23.9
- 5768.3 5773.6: 25.7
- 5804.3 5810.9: 24.6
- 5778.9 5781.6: 25.3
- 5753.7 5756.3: 21.7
